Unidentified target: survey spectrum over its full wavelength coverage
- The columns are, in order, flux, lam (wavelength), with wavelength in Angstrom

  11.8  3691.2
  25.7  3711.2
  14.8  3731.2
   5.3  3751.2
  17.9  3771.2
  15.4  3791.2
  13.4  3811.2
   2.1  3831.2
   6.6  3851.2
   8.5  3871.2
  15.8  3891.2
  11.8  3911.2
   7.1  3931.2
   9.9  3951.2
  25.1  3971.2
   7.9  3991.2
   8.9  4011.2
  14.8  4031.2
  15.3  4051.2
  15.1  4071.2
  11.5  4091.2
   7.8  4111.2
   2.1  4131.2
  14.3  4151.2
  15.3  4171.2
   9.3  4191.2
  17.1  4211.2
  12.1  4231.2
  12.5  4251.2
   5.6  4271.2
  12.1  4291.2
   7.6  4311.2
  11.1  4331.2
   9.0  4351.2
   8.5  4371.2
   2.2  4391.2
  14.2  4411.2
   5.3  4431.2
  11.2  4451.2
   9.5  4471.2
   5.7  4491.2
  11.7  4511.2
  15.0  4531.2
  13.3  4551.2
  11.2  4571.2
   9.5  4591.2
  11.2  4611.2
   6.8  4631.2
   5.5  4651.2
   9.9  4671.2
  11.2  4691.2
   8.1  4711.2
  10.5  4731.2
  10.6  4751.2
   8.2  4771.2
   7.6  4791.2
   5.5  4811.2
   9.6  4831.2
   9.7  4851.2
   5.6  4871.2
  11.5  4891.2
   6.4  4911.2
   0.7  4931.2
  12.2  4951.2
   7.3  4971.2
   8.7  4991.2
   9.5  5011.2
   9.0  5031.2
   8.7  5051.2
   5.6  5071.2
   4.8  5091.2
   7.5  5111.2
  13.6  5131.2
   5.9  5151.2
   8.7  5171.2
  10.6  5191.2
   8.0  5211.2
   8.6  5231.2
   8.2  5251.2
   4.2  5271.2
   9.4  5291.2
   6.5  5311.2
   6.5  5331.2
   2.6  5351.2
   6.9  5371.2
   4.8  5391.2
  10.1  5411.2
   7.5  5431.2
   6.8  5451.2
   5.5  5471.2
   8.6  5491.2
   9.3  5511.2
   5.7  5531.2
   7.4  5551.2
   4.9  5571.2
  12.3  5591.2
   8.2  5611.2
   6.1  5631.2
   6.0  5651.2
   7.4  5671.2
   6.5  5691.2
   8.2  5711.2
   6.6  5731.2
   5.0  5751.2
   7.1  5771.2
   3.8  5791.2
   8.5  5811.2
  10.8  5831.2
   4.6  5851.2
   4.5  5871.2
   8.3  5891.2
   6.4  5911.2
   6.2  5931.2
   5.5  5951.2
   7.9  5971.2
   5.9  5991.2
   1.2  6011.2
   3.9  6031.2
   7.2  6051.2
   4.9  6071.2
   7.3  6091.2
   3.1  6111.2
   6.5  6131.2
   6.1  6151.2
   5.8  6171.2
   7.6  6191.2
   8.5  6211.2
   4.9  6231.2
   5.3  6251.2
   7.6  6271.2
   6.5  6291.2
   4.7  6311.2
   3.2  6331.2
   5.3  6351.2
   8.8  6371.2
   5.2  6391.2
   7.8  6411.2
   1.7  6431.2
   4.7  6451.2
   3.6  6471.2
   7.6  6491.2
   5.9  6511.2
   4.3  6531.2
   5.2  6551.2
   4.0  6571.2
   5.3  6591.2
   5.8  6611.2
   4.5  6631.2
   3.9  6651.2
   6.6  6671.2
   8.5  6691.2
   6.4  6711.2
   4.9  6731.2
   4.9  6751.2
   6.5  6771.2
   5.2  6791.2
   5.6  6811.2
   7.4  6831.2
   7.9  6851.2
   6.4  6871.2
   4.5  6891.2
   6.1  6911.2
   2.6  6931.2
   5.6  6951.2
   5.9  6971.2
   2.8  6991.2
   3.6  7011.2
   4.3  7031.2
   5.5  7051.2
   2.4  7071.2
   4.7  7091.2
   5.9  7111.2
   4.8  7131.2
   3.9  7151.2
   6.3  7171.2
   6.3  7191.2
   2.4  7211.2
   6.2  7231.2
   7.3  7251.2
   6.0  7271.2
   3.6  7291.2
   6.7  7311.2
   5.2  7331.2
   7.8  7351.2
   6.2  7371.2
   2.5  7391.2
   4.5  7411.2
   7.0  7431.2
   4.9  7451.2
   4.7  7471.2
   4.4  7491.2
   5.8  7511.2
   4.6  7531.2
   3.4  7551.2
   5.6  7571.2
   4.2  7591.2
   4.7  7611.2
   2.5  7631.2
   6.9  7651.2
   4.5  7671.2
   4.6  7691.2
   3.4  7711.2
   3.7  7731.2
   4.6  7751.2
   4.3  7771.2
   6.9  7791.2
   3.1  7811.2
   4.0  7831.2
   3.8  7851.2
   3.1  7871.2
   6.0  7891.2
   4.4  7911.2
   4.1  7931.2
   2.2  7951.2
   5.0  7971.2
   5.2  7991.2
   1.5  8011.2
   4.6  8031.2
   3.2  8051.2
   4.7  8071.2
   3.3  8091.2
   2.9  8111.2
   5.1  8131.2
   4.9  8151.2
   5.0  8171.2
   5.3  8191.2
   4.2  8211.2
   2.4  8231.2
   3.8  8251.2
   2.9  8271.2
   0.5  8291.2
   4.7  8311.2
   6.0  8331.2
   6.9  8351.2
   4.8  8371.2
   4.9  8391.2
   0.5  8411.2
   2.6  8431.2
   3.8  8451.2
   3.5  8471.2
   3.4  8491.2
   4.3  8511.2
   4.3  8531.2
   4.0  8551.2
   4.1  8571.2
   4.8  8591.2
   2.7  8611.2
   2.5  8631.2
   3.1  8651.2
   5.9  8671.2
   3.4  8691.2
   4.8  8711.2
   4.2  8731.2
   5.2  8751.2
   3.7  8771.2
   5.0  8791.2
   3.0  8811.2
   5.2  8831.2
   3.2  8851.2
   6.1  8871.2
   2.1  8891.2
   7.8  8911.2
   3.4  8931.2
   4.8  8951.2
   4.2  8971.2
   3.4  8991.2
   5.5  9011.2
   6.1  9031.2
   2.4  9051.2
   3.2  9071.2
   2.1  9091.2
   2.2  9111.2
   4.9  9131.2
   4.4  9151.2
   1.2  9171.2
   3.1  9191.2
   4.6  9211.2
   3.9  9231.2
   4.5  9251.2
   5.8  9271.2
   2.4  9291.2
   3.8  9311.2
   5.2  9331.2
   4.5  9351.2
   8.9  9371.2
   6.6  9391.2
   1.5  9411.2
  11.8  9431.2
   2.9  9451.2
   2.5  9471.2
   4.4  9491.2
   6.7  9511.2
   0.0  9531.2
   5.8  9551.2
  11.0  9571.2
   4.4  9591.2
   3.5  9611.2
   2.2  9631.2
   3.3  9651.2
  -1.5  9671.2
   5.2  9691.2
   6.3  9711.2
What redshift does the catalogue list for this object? 1.310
